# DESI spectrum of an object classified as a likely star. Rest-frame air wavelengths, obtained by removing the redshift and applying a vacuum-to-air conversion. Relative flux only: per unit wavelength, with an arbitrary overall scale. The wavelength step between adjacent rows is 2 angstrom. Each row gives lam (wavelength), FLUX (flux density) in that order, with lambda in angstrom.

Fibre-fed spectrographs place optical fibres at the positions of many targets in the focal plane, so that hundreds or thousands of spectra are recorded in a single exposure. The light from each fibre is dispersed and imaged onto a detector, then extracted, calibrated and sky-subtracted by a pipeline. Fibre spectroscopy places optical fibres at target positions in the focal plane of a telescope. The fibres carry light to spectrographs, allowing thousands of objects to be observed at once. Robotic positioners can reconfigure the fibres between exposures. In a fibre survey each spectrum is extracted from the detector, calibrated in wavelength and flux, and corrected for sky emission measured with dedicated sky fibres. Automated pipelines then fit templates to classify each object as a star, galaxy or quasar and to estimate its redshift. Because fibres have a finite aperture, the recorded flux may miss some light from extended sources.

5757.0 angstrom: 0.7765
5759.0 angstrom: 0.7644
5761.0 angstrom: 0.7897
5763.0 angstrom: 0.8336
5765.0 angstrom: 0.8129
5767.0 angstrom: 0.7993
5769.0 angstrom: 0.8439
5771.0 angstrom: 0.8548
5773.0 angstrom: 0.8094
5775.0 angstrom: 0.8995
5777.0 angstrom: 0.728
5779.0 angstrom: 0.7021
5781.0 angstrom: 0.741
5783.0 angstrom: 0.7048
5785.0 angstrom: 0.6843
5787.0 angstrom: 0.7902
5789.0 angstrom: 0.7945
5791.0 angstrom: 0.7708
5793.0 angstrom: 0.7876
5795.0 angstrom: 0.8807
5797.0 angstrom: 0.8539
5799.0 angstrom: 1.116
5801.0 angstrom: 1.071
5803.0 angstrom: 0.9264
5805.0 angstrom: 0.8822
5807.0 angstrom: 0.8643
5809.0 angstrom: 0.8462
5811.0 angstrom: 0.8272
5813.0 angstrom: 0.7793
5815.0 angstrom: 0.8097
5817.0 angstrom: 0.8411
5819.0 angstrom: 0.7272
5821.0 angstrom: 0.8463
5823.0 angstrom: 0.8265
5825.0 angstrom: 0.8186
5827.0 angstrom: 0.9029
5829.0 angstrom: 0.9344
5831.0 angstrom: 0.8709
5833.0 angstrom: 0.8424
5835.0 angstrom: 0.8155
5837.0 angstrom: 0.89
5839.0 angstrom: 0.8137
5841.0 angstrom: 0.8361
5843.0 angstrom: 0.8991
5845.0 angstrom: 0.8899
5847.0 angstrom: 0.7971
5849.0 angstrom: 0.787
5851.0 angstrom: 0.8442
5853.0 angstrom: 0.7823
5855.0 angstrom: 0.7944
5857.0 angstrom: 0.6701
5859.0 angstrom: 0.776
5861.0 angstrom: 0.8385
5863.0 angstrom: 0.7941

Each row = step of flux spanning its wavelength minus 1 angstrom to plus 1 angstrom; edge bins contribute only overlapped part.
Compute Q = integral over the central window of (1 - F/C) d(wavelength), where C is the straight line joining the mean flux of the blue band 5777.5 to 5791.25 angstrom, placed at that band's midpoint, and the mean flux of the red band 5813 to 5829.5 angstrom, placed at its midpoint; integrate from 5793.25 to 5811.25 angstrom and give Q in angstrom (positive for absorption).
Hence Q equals -3.1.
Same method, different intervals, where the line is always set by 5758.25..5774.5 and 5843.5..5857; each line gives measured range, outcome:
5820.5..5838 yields -1.1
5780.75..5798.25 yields 0.6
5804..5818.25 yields -0.4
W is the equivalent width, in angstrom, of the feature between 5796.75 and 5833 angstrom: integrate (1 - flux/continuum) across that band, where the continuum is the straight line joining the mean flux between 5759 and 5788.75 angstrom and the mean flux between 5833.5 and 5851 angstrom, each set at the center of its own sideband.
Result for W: -2.48 angstrom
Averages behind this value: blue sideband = 0.785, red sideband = 0.841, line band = 0.874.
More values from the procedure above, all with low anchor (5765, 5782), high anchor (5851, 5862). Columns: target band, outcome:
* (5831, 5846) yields -1.40 angstrom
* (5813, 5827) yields -0.51 angstrom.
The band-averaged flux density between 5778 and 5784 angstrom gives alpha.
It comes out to 0.716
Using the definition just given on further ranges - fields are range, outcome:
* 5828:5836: 0.866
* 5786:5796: 0.805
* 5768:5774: 0.836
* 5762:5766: 0.823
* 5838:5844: 0.85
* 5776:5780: 0.715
